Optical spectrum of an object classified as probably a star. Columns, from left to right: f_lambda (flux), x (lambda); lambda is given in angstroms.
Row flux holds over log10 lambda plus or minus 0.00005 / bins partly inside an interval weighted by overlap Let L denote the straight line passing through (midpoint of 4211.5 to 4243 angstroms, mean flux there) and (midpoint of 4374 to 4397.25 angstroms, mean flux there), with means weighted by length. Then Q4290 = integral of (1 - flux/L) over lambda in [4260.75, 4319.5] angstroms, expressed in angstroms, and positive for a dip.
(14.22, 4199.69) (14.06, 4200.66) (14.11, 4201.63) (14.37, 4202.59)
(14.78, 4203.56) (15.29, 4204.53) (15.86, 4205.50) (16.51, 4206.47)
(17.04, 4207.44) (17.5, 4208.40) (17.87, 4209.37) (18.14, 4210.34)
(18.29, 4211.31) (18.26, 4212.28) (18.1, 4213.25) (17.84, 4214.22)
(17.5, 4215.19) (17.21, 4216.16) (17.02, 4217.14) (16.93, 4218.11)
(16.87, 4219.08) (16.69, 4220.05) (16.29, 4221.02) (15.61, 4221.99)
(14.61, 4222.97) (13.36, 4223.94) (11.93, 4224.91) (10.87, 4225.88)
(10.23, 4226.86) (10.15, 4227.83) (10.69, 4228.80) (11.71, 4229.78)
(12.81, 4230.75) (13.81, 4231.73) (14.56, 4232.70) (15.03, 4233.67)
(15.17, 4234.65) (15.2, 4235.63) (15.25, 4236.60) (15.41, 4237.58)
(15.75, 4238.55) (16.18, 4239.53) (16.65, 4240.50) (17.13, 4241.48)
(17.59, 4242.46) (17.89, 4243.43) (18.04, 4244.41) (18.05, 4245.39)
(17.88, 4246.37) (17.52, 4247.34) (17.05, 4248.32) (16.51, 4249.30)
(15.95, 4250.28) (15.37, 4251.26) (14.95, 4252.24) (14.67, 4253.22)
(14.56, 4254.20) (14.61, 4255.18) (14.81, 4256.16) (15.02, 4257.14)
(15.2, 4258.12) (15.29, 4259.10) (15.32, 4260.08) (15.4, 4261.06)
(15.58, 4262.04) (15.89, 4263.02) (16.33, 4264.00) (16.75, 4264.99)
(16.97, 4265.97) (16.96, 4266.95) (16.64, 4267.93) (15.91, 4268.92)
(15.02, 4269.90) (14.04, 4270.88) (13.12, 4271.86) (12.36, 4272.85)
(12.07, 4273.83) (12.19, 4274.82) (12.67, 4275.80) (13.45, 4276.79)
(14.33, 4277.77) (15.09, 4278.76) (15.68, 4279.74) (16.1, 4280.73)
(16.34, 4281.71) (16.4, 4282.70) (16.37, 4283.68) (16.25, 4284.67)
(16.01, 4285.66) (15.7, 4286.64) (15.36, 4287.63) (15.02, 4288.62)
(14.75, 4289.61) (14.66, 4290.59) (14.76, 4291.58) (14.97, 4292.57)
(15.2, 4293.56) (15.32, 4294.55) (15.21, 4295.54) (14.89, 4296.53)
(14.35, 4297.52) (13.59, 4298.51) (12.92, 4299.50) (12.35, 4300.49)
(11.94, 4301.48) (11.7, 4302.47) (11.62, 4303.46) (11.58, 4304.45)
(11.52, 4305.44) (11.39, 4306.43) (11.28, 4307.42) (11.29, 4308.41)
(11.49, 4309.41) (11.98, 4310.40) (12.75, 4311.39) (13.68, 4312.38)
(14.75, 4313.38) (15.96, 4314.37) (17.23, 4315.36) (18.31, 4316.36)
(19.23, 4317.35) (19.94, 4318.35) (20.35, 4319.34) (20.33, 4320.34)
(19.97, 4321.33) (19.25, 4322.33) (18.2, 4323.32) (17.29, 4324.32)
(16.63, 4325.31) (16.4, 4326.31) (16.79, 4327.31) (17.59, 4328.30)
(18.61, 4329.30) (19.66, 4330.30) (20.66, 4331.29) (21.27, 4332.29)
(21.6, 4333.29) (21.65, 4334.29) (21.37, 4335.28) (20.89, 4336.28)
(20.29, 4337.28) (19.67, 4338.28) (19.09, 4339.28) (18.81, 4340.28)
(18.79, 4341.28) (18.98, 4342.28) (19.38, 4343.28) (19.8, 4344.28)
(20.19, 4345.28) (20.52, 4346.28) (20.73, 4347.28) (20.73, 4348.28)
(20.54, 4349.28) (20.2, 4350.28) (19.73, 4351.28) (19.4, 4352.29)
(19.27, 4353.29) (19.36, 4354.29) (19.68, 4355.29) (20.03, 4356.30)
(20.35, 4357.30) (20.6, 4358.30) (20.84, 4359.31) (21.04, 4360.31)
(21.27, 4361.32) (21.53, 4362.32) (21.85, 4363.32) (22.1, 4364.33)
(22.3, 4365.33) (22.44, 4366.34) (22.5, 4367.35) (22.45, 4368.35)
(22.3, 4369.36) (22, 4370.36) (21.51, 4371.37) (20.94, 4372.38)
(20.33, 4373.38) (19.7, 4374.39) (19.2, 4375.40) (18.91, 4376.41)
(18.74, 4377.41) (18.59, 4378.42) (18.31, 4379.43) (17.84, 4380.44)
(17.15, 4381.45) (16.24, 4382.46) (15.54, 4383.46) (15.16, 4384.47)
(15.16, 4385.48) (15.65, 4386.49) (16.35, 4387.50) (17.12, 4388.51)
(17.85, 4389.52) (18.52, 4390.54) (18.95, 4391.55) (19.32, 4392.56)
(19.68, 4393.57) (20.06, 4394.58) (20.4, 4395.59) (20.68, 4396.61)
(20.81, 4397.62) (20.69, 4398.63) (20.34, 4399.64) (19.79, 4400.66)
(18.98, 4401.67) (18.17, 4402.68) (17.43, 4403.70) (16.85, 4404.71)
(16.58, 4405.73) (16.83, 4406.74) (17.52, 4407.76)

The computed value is 5.9 angstroms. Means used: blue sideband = 15.1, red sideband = 18.1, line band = 14.6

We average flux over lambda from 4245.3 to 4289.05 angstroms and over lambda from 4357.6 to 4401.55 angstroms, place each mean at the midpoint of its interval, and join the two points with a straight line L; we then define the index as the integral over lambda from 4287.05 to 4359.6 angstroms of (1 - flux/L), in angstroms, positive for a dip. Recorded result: 1.4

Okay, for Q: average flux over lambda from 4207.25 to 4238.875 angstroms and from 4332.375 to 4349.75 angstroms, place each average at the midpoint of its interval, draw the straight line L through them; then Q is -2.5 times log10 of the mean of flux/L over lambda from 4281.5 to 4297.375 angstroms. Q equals 0.17 mag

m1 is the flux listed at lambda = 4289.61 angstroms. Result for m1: 14.75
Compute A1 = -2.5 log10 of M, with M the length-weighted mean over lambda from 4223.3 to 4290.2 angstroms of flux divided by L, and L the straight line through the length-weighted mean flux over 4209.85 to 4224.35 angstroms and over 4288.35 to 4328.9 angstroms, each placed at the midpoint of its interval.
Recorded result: 0.07 mag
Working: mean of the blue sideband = 16.9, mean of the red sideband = 15.1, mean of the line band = 15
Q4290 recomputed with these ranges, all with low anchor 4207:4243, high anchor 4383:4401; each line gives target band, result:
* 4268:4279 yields 1.7 angstroms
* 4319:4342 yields -2.7 angstroms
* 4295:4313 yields 4.6 angstroms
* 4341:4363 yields -3.0 angstroms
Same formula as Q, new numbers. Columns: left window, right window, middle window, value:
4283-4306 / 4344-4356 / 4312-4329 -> -0.055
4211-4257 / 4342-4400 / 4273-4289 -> 0.140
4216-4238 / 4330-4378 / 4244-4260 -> -0.036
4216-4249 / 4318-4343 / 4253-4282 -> 0.119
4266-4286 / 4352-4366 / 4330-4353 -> -0.038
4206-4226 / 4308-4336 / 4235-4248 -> 0.000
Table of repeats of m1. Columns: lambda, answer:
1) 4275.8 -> 12.67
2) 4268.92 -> 15.91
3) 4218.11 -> 16.93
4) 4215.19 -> 17.5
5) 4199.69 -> 14.22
